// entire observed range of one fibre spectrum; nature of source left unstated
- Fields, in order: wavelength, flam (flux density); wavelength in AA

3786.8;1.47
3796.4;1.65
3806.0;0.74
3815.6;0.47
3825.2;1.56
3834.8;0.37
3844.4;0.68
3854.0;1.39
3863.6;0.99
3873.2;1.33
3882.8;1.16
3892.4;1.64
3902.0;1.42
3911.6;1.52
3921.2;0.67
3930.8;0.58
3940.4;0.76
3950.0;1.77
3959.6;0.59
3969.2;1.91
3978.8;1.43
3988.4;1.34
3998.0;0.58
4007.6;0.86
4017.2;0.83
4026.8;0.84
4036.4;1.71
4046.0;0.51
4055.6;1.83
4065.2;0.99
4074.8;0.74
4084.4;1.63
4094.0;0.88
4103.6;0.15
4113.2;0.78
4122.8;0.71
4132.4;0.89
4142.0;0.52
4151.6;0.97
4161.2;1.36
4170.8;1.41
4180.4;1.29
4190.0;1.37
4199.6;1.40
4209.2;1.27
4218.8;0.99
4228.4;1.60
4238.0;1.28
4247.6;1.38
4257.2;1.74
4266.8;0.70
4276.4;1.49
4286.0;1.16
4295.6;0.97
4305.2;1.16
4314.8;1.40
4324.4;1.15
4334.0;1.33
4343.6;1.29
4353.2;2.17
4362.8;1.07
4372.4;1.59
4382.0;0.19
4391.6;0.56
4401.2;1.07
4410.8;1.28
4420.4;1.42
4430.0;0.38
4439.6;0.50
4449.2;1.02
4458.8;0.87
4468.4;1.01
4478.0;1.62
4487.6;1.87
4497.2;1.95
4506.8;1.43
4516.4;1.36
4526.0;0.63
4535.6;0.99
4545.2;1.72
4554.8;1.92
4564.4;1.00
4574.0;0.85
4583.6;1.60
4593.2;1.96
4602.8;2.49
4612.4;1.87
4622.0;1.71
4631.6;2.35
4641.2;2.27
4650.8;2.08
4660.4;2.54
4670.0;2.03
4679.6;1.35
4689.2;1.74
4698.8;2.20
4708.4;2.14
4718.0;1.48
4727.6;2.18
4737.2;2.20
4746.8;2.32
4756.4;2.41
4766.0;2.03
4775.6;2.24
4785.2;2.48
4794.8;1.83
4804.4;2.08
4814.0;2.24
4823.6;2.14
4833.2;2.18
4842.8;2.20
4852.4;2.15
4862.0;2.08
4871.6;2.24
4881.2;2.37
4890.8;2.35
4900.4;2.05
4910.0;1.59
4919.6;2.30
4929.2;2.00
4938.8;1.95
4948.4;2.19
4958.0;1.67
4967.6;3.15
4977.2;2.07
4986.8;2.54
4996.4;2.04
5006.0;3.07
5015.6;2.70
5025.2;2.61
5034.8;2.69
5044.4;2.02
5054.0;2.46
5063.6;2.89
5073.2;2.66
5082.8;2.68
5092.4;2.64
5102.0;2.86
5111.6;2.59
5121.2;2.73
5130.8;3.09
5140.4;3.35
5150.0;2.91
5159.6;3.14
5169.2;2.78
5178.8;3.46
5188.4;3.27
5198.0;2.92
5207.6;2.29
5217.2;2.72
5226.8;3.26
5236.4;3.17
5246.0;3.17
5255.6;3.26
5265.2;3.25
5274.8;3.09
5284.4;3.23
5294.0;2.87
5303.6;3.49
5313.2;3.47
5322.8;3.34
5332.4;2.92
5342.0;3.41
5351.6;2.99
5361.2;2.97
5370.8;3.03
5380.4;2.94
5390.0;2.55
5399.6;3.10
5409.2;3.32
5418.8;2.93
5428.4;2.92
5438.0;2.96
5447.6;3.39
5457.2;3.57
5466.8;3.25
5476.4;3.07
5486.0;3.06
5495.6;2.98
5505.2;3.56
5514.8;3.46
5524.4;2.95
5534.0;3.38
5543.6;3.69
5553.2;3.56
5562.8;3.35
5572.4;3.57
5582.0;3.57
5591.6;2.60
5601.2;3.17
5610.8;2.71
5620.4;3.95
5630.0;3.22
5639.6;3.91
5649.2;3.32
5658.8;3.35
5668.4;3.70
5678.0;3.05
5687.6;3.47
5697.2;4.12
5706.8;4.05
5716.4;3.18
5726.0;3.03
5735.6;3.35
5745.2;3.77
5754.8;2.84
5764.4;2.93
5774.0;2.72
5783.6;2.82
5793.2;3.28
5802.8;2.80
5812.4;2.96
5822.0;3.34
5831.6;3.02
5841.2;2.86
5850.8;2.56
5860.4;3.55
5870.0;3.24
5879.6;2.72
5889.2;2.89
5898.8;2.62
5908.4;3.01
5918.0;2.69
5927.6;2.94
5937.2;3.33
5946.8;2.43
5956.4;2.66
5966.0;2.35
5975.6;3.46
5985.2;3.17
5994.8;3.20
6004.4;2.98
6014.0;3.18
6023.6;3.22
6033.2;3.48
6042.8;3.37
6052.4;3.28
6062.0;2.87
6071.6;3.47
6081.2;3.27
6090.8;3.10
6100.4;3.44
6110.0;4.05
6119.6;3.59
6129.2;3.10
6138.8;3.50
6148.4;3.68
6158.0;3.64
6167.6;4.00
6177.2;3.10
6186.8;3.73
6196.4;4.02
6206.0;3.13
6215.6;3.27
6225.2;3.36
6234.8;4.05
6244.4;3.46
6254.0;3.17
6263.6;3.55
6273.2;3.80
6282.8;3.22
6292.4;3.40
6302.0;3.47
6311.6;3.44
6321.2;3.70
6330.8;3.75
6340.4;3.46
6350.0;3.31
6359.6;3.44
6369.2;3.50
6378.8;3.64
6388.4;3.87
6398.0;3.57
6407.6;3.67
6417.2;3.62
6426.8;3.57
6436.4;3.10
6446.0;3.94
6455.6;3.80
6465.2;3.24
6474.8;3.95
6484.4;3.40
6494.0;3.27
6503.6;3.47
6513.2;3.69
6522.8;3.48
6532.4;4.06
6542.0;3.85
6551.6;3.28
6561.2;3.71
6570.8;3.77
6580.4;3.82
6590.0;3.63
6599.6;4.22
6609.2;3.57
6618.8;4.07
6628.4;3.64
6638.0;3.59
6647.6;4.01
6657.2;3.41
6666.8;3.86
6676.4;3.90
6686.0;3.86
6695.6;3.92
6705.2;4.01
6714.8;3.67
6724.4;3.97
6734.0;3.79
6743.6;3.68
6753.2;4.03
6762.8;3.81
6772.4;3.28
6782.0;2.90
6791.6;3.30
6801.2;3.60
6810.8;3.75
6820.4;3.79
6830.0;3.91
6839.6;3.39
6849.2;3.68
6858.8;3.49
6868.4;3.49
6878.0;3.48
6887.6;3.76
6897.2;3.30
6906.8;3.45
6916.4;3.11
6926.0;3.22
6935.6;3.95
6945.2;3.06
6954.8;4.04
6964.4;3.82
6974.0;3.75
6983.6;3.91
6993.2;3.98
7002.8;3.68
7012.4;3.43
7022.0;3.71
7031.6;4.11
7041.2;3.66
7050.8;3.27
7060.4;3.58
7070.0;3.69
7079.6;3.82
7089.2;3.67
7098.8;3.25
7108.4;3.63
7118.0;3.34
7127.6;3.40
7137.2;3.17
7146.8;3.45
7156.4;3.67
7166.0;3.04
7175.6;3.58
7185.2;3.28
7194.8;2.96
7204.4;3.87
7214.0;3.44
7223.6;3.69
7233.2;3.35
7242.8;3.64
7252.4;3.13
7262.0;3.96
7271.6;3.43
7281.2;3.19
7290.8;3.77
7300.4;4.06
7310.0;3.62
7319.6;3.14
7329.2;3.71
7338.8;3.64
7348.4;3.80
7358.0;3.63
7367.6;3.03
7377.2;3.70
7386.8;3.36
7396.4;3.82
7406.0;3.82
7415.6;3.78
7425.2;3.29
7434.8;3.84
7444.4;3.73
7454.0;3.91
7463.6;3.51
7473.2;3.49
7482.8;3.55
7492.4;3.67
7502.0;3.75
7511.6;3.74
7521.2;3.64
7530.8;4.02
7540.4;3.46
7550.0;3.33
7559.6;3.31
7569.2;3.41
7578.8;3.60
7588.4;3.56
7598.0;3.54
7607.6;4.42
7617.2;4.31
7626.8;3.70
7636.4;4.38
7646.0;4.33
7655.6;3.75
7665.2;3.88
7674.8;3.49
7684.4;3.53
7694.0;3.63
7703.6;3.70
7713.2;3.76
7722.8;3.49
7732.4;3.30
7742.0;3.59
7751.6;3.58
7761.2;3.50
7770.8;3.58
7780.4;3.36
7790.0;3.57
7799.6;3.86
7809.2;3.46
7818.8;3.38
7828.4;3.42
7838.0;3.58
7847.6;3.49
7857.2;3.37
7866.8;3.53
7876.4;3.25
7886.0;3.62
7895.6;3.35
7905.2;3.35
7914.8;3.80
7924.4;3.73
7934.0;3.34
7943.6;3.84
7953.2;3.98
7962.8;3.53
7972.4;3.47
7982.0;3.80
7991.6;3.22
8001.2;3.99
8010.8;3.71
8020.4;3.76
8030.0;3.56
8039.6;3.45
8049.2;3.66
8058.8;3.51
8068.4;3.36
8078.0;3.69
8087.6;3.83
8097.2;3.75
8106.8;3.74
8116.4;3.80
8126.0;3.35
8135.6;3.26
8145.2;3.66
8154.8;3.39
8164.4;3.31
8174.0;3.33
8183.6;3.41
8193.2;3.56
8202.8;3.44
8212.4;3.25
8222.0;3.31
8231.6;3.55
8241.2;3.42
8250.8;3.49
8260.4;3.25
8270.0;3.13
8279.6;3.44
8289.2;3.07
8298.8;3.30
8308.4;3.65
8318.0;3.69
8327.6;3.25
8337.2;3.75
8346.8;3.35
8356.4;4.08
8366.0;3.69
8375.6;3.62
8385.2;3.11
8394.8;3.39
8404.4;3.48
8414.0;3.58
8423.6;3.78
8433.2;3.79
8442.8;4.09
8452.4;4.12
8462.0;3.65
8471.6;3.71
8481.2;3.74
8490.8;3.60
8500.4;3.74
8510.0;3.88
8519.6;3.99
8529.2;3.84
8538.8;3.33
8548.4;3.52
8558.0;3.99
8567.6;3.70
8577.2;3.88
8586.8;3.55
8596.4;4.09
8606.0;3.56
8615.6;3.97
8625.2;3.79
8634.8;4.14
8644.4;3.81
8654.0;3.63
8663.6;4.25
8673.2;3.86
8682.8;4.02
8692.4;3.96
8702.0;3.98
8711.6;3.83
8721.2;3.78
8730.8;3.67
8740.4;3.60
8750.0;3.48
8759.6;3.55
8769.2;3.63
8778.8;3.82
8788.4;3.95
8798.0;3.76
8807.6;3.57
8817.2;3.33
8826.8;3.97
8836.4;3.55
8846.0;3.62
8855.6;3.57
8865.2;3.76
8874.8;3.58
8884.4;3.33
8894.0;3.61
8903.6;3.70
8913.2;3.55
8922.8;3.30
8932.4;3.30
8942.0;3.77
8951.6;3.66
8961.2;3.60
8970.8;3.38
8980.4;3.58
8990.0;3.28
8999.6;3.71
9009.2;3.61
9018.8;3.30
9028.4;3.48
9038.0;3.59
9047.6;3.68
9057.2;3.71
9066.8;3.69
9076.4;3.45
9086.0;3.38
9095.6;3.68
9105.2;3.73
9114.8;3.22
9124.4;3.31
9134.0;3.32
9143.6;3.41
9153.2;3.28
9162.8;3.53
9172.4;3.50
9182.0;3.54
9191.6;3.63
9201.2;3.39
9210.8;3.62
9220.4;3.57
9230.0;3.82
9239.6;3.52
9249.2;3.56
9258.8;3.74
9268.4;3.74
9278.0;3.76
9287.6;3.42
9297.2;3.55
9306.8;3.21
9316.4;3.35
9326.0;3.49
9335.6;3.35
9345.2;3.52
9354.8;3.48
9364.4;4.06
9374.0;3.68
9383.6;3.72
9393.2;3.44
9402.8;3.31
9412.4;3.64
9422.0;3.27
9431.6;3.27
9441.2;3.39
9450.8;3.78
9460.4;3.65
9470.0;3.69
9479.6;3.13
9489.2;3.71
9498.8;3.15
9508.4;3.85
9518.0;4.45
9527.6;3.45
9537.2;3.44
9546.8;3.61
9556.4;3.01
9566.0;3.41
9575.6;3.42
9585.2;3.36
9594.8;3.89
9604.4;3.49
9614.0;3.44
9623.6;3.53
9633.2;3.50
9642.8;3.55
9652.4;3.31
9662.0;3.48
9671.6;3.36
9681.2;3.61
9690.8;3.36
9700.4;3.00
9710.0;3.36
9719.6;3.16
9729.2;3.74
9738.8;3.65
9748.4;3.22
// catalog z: 0.150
